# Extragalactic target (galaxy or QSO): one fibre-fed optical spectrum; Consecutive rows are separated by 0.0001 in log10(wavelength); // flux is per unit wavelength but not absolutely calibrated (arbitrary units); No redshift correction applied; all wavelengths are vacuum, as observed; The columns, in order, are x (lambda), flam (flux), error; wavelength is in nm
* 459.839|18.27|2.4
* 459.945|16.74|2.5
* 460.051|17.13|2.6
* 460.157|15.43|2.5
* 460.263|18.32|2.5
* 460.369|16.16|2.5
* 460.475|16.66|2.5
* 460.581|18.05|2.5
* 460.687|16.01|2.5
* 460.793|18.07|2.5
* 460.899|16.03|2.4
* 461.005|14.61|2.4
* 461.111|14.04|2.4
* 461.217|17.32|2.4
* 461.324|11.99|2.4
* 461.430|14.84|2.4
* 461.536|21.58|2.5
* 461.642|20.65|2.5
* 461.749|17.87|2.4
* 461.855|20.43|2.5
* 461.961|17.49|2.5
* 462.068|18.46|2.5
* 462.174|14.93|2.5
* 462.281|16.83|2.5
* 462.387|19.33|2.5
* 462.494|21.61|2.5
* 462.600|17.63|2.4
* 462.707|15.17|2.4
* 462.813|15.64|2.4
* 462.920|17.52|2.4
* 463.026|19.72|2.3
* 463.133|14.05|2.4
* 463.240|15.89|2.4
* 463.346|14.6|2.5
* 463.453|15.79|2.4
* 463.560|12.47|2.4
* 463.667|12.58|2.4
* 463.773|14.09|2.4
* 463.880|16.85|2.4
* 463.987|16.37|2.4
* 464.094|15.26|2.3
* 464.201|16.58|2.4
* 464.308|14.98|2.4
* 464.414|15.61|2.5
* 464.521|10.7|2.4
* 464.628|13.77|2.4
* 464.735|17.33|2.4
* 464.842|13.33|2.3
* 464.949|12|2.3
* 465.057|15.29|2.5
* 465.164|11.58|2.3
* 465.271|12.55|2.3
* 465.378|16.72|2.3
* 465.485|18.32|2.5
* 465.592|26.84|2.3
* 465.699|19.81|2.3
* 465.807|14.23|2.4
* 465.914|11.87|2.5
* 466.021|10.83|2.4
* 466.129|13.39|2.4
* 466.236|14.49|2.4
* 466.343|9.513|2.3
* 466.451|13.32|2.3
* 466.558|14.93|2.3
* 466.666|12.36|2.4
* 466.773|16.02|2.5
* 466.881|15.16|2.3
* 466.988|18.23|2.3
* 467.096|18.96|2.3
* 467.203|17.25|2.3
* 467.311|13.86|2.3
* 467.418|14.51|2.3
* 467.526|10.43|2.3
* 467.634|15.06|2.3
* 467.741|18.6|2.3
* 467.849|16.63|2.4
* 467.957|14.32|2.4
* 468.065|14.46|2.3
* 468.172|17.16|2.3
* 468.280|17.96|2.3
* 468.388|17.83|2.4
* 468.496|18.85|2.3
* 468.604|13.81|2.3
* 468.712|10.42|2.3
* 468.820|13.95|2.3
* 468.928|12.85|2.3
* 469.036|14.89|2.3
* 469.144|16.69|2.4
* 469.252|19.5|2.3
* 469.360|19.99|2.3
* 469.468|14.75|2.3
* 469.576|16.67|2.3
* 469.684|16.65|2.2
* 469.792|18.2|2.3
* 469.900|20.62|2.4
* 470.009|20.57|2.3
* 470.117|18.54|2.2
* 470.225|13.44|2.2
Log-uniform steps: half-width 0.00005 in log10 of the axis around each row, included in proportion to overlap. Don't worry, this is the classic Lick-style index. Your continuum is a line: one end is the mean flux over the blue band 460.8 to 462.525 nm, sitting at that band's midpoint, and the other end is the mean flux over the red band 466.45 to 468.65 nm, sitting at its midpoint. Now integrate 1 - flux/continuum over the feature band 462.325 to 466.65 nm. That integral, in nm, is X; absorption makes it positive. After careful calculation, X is 0.34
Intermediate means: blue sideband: 17.3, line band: 15.3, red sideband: 15.8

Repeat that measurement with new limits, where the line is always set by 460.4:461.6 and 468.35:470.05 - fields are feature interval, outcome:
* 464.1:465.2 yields 0.150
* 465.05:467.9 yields 0.224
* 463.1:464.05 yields 0.096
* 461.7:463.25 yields -0.110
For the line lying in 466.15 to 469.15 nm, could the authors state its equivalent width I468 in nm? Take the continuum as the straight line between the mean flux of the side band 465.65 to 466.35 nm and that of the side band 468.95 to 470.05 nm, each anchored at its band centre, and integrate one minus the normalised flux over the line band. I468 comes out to 0.09 nm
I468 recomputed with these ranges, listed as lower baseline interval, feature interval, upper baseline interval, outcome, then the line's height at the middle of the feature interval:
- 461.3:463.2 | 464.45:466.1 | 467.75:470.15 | 0.208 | 17.2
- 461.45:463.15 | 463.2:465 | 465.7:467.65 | 0.209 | 16.5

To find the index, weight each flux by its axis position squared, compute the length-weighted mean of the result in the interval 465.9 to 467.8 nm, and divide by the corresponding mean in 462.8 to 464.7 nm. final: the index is 0.97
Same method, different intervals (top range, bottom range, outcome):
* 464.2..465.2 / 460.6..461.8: 0.85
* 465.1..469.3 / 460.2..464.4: 0.95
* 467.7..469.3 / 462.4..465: 1.04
